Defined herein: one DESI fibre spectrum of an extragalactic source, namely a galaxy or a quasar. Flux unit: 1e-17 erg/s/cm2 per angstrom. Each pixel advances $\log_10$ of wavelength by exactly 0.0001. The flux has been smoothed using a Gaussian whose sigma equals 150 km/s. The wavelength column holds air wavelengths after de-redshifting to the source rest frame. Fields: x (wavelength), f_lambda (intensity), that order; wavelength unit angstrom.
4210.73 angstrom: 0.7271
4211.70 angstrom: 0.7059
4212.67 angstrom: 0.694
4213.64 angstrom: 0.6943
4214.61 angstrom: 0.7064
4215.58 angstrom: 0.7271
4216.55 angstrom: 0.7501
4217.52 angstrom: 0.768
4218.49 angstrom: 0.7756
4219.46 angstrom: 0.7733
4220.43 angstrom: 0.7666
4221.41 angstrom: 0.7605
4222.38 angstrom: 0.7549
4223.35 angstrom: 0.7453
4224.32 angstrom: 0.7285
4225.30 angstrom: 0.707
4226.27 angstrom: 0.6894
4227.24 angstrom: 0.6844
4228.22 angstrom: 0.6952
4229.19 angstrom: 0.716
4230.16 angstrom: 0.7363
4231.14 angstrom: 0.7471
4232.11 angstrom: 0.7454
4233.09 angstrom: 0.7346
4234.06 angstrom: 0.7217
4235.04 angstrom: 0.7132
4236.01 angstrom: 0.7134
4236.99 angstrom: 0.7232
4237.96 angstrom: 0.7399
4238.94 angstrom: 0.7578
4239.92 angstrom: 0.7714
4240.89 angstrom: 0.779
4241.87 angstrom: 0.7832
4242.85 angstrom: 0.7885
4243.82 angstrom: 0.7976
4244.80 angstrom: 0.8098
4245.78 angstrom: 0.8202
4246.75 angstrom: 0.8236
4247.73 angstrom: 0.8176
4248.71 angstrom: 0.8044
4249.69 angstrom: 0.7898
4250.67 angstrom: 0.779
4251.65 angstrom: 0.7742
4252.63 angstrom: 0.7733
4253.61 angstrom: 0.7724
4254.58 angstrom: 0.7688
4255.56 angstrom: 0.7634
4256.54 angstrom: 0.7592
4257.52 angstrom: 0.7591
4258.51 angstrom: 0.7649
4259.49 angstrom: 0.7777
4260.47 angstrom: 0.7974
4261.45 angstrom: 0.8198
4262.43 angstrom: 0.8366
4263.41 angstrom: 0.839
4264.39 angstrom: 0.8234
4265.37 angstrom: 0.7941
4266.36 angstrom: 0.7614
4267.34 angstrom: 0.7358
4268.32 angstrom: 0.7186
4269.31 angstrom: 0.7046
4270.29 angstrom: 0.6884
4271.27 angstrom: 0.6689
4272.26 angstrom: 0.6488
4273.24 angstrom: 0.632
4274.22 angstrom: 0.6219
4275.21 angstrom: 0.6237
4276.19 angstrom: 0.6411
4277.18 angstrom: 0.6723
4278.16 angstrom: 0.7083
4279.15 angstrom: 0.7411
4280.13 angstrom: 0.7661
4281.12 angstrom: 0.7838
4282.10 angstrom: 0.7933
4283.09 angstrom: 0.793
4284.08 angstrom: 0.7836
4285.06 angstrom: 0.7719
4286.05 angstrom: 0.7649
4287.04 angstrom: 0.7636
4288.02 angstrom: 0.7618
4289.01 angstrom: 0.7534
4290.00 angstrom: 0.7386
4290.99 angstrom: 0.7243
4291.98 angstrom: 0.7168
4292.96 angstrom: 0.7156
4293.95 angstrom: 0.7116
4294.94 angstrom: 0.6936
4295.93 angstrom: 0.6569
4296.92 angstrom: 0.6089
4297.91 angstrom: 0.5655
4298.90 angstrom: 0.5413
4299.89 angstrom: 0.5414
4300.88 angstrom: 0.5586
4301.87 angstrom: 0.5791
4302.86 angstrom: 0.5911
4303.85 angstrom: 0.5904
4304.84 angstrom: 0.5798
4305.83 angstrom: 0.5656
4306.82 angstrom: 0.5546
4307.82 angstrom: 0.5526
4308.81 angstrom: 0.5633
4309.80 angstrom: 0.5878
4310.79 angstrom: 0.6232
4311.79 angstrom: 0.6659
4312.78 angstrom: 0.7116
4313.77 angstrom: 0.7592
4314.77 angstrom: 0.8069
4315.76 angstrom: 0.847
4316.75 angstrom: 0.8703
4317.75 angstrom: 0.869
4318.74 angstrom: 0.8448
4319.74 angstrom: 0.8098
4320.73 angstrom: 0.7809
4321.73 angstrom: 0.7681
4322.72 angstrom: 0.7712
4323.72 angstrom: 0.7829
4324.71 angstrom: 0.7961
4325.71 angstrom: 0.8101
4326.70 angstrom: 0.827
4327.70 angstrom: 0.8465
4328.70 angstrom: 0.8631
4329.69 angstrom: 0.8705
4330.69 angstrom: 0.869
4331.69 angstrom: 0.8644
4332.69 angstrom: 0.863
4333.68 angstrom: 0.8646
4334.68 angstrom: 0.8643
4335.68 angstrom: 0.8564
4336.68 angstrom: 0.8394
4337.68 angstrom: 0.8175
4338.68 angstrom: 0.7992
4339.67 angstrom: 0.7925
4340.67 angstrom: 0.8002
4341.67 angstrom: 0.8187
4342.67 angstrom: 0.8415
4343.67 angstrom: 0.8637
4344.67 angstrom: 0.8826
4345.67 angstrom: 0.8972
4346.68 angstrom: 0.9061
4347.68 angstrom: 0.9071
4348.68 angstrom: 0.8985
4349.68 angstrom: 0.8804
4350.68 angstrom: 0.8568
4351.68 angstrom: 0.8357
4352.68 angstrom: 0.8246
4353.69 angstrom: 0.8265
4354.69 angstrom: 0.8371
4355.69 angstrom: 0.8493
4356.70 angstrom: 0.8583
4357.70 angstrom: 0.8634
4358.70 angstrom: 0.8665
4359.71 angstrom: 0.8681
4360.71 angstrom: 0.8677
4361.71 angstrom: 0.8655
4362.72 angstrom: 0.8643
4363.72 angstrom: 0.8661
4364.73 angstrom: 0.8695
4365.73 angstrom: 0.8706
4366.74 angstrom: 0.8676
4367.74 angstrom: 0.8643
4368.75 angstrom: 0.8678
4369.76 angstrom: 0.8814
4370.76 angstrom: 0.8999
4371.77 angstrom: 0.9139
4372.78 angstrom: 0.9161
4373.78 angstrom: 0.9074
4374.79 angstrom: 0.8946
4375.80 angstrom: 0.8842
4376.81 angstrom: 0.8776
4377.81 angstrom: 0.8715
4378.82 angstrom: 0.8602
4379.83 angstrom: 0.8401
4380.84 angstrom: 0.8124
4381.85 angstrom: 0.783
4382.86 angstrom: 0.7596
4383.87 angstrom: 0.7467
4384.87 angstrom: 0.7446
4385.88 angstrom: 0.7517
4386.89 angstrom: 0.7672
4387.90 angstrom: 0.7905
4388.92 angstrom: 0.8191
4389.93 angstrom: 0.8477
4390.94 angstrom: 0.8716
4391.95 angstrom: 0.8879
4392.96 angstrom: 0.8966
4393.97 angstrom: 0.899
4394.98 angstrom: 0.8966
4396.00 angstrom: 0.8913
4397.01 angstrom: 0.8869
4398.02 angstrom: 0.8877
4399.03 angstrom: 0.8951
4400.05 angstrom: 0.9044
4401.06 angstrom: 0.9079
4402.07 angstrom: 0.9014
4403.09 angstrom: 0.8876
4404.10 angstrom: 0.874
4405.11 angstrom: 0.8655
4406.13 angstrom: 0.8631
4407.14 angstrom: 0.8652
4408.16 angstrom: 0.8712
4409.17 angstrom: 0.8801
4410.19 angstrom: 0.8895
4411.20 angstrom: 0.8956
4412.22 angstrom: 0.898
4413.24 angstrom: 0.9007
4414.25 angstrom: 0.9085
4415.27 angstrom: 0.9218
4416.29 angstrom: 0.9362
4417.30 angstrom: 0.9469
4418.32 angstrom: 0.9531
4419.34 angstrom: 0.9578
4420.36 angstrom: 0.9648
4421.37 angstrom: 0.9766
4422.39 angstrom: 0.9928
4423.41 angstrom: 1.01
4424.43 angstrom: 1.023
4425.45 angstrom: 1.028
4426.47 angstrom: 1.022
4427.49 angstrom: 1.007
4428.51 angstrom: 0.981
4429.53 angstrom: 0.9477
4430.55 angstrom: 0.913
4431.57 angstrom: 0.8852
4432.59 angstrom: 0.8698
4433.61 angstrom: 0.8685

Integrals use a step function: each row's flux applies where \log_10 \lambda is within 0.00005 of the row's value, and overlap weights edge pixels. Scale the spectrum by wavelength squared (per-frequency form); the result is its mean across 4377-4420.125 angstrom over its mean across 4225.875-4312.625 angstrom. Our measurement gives 1.29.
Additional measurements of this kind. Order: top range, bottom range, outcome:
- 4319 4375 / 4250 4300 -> 1.21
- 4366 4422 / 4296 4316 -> 1.48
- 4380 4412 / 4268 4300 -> 1.29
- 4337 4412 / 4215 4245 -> 1.23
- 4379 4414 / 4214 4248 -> 1.23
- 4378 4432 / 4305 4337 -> 1.20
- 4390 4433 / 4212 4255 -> 1.33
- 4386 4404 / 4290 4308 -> 1.47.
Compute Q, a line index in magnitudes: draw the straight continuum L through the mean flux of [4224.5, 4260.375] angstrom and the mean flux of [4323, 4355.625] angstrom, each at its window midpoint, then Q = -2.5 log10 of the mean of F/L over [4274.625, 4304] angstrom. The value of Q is 0.16 mag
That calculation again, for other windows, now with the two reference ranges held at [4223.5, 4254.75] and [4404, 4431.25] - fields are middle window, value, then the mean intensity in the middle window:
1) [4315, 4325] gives 0.031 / 0.815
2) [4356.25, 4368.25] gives 0.018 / 0.866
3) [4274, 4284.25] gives 0.109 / 0.721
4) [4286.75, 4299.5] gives 0.181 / 0.686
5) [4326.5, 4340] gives 0.006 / 0.847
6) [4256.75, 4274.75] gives 0.056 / 0.744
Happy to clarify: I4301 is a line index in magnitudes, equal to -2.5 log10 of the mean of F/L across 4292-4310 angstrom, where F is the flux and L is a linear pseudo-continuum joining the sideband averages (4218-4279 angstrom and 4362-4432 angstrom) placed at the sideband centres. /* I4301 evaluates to 0.31 mag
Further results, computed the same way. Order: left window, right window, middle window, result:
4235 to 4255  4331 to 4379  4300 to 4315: 0.32 mag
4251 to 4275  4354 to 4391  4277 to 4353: 0.05 mag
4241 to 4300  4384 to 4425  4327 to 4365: -0.04 mag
